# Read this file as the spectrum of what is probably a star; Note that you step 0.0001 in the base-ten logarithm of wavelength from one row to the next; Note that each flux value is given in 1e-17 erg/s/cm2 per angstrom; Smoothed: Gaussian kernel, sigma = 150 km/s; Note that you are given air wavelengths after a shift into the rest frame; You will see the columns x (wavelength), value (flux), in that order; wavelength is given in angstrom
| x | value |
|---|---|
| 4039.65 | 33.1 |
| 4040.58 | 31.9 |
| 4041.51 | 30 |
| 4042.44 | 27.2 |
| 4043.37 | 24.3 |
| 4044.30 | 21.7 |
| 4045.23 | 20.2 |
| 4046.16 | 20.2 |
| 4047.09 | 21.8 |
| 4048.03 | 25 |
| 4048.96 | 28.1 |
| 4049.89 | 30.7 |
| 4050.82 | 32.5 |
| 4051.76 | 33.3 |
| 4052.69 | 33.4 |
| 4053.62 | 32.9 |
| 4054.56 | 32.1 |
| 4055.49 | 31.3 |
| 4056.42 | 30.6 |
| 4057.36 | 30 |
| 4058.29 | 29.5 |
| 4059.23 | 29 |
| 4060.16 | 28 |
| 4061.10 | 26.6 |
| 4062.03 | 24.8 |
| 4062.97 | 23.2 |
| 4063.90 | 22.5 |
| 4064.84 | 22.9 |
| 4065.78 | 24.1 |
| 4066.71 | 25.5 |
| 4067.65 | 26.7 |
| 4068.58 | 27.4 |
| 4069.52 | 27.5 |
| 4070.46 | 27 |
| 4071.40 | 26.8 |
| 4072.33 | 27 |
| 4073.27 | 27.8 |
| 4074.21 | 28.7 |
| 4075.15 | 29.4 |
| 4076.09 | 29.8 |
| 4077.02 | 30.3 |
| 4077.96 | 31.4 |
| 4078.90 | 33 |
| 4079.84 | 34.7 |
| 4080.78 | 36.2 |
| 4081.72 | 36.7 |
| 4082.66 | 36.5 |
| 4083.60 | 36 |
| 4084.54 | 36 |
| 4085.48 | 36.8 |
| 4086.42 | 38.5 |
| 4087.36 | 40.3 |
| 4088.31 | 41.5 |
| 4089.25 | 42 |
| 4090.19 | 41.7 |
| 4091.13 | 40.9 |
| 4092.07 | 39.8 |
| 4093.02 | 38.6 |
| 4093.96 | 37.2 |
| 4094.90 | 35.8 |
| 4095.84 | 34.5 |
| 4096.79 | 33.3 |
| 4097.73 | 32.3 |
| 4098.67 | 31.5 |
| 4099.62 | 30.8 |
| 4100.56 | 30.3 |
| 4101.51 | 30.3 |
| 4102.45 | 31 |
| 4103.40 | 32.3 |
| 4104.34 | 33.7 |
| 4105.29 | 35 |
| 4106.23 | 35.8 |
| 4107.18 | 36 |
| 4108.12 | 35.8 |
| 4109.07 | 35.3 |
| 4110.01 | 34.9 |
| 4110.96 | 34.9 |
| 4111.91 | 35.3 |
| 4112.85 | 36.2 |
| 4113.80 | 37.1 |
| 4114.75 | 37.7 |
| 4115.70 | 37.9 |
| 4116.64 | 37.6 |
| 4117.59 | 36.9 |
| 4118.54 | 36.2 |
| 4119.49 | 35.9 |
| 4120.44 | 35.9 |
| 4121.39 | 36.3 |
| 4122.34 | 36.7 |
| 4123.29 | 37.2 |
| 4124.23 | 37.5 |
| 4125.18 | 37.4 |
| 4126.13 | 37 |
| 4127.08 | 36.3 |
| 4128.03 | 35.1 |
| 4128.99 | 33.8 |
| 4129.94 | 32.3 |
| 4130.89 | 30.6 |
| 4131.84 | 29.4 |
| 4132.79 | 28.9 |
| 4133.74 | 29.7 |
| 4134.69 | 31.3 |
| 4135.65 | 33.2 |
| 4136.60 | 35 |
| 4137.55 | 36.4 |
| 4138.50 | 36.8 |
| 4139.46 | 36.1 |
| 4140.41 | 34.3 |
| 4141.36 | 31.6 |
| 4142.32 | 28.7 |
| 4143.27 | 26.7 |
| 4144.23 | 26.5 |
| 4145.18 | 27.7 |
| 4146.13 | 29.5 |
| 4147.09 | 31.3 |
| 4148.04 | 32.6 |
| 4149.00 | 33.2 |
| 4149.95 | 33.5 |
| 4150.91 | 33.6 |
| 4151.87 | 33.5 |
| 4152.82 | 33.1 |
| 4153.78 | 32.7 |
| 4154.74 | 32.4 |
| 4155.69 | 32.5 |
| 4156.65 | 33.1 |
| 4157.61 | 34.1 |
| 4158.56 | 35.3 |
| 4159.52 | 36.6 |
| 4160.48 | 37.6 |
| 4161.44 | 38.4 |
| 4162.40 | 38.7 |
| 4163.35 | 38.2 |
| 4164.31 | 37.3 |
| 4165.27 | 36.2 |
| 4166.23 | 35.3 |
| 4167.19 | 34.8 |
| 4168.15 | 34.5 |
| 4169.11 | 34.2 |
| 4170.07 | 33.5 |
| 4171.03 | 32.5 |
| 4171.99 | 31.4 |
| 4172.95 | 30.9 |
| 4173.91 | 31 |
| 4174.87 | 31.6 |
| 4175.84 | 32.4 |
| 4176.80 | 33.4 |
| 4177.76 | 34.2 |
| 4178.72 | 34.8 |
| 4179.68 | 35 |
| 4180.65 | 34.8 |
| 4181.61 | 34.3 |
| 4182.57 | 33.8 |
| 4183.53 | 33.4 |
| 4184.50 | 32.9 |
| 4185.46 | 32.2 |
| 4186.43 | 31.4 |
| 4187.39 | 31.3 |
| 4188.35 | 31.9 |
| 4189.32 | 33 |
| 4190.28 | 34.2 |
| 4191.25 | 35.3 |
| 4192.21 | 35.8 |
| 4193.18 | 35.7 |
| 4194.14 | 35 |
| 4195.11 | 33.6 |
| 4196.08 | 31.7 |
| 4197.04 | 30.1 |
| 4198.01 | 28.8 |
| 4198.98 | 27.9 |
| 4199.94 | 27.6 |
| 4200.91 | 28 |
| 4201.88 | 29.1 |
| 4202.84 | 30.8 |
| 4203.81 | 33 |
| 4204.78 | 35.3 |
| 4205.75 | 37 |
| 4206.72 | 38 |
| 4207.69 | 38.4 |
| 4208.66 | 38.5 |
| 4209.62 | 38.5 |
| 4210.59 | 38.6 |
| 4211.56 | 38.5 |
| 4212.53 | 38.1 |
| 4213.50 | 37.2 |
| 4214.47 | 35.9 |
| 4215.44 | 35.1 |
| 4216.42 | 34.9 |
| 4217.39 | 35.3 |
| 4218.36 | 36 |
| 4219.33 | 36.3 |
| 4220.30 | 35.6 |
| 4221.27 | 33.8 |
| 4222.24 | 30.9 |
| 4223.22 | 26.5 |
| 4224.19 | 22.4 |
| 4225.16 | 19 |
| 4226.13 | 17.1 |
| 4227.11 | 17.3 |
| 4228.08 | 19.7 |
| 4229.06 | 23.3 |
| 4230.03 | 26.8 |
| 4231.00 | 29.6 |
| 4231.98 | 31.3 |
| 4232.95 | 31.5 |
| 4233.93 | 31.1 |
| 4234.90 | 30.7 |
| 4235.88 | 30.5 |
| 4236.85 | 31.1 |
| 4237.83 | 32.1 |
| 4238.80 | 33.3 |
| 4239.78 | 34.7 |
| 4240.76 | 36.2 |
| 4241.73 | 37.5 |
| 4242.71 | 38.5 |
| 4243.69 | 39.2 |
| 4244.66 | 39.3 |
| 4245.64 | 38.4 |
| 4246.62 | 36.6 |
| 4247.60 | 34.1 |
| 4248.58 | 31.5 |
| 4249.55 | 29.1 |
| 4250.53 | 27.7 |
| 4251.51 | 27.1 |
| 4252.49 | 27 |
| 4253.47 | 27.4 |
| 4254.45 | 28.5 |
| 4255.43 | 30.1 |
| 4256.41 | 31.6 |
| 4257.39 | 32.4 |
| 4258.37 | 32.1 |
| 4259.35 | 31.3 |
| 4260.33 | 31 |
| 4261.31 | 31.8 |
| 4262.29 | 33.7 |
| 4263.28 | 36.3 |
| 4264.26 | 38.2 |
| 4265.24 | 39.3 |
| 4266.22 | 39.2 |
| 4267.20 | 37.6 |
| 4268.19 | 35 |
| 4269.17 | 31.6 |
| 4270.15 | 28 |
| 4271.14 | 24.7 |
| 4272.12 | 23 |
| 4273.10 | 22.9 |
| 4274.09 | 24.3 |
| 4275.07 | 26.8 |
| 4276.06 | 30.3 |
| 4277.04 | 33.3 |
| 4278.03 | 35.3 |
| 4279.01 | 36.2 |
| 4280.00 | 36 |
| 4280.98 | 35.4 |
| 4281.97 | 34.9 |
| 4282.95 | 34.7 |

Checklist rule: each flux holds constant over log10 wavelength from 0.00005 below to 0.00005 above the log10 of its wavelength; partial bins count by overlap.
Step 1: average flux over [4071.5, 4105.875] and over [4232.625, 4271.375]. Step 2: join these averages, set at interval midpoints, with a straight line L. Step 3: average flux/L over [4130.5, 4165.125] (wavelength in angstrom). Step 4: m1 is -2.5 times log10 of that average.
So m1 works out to 0.03 mag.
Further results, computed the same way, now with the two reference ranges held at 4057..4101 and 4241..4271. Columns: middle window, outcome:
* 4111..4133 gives -0.10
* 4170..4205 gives 0.01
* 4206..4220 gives -0.13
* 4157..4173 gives -0.09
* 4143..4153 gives 0.05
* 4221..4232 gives 0.33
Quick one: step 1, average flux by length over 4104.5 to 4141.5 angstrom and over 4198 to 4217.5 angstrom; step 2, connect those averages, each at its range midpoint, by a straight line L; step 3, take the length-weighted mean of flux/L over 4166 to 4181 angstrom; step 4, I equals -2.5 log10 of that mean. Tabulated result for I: 0.05 mag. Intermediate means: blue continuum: 35.1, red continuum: 34.6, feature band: 33.3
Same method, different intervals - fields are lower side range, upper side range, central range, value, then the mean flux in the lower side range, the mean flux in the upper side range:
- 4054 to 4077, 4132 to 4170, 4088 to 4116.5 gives -0.186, 27.5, 33.4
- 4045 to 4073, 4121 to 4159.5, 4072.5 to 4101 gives -0.190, 27.4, 33.1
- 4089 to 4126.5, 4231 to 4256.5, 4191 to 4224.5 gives -0.016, 35.8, 32.5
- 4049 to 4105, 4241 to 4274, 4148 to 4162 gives -0.068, 31.9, 32.4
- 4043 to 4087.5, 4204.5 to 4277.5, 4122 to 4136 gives -0.117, 29.3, 32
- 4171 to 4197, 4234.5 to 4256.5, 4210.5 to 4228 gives 0.061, 33.2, 32.7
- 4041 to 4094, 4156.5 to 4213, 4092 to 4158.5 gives -0.051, 30.6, 34.1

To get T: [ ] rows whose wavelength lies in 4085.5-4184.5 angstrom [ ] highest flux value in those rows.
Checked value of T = 42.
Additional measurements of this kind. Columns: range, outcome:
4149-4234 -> 38.7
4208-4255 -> 39.3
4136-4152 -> 36.8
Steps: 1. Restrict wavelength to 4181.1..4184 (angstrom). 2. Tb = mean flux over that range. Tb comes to 33.9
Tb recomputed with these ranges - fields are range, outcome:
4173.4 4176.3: 31.6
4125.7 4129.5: 35.4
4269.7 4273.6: 24.6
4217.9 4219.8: 36.2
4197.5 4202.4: 28.3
